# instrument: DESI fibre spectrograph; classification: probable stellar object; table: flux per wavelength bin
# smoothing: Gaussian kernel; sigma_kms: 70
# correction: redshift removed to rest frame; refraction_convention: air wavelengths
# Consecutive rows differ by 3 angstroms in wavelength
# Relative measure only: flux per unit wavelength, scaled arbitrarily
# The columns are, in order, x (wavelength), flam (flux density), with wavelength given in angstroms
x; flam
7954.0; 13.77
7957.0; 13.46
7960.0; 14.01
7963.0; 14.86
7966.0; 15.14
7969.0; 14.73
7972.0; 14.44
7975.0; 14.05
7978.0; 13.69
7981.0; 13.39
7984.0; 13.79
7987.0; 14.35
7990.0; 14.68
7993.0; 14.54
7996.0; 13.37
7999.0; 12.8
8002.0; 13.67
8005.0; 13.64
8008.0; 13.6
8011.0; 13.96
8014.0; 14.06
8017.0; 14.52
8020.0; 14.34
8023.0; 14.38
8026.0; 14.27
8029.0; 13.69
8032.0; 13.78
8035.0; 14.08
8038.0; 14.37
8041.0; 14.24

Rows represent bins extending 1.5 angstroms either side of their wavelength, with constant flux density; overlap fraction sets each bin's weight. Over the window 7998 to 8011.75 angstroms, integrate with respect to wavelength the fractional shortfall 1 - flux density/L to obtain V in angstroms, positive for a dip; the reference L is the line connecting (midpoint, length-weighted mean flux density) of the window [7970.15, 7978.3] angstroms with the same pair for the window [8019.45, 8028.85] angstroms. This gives 0.6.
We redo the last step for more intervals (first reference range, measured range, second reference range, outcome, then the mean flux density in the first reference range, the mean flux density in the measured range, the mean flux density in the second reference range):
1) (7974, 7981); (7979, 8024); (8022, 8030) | 0.0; 13.8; 13.9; 14.1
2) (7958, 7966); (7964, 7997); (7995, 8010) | -0.5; 14.5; 14.2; 13.4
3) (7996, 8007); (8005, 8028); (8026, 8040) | -0.7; 13.4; 14.1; 14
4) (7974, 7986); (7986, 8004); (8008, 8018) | 0.0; 13.7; 13.9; 14.1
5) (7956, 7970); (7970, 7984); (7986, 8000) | 0.3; 14.5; 13.9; 14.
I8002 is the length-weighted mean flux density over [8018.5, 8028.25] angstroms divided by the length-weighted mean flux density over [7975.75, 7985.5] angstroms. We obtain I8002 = 1.0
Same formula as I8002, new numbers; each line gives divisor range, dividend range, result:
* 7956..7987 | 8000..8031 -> 0.99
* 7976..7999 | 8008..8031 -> 1.02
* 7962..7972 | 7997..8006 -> 0.90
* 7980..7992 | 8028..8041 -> 0.99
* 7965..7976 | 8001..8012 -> 0.94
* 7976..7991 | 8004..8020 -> 1.00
